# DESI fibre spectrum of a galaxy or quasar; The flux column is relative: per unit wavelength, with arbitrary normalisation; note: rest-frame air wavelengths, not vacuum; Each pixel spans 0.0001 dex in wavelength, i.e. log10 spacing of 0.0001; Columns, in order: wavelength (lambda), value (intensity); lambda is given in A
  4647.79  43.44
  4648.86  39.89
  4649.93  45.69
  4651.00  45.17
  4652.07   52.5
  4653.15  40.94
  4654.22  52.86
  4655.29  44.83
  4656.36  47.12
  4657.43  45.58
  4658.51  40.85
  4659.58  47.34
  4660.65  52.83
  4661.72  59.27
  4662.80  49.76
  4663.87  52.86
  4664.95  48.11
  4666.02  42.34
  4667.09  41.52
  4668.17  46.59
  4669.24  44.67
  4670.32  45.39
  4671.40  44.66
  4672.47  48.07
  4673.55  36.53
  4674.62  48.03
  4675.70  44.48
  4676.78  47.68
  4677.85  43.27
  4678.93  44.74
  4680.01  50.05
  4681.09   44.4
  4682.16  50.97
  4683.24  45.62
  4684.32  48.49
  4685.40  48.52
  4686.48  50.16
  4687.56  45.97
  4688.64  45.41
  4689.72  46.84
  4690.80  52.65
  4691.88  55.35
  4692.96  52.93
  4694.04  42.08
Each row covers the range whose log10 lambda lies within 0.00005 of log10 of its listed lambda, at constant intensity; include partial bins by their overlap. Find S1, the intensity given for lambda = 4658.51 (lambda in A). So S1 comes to 40.85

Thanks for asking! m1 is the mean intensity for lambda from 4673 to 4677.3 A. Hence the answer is 44.1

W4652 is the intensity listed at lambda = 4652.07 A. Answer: 52.5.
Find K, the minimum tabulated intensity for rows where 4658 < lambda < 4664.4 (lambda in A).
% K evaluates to 40.85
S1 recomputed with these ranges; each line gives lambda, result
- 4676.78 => 47.68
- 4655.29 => 44.83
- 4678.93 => 44.74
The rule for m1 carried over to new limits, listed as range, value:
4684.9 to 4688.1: 48.2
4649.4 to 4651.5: 45.5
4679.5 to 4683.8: 47.8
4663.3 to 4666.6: 47.8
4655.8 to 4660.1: 45.2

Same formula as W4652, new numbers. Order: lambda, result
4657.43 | 45.58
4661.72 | 59.27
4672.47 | 48.07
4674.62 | 48.03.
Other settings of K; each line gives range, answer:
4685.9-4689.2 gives 45.41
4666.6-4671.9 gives 41.52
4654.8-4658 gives 44.83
